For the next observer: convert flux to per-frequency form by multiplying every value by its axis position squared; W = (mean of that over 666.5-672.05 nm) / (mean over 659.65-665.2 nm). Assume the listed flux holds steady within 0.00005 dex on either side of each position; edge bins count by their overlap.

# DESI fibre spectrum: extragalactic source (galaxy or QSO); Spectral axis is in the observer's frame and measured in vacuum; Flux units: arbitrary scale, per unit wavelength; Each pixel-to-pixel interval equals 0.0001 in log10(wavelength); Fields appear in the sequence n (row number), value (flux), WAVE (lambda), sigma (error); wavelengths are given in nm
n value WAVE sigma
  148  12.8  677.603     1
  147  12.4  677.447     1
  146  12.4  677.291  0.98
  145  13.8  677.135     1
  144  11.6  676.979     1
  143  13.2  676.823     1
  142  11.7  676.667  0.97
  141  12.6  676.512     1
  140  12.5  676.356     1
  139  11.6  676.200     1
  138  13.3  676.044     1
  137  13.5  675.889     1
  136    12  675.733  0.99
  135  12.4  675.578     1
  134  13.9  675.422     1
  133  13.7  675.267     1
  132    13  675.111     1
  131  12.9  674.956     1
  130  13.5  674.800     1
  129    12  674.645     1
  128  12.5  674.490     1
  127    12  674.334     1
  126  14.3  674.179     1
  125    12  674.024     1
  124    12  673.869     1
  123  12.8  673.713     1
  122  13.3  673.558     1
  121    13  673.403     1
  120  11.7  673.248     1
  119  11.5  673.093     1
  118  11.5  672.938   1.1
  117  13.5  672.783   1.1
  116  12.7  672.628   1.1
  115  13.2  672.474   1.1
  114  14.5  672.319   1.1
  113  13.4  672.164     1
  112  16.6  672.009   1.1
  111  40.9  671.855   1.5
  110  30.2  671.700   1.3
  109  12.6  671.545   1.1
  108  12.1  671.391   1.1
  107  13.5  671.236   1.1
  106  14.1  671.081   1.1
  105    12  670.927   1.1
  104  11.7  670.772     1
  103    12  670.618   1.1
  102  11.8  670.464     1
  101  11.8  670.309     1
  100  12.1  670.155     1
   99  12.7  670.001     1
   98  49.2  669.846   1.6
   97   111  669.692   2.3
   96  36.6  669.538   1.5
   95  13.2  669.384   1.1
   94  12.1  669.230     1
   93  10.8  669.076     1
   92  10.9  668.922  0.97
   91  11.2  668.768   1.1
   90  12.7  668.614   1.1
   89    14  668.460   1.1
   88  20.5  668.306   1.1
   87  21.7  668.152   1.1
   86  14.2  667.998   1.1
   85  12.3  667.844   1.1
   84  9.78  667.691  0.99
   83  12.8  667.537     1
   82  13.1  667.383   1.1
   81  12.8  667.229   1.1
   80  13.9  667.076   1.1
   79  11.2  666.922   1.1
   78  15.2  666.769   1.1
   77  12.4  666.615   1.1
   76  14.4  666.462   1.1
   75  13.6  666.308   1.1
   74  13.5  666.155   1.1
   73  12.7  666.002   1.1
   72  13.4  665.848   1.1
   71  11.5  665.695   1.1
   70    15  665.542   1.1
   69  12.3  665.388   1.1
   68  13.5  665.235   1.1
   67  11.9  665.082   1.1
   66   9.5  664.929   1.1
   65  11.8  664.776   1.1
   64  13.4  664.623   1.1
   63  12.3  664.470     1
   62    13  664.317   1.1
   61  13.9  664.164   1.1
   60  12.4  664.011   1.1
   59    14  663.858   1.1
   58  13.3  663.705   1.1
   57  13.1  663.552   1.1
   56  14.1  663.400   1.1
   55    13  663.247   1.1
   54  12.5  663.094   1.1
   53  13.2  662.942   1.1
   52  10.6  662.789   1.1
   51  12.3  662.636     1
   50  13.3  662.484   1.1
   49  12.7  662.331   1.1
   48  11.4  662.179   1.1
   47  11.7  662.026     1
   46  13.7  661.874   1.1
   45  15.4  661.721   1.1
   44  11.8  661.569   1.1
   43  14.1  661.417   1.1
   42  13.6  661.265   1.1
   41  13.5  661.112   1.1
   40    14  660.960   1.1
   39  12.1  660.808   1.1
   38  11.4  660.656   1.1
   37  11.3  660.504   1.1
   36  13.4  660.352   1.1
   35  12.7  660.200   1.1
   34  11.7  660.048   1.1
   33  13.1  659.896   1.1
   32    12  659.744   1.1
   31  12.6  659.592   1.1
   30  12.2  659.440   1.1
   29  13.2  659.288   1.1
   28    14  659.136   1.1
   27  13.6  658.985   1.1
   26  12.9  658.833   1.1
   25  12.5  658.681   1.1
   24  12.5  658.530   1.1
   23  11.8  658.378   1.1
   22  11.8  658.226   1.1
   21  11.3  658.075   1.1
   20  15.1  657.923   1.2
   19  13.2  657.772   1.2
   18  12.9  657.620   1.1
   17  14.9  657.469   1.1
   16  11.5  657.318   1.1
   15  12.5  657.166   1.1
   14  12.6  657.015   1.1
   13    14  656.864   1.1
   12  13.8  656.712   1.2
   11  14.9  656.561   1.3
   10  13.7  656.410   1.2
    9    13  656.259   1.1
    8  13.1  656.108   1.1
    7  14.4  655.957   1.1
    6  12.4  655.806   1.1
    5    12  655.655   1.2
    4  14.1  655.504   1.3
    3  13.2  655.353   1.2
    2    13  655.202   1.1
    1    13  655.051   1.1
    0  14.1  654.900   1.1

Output 1.51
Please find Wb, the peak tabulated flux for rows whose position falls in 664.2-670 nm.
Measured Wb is 111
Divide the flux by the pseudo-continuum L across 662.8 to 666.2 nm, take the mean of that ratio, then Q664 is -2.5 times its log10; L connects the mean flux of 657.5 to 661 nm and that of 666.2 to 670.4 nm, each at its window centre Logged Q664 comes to 0.26 mag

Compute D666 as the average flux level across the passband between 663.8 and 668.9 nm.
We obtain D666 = 13.3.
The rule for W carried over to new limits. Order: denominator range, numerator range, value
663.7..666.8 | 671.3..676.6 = 1.12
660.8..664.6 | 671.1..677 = 1.12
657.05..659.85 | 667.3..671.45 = 1.53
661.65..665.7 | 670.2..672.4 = 1.29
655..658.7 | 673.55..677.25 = 1.03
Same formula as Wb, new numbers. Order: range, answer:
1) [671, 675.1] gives 40.9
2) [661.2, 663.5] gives 15.4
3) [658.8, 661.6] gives 14.1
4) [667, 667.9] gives 13.9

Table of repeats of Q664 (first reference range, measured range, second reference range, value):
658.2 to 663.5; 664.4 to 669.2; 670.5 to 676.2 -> 0.02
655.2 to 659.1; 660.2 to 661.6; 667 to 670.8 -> 0.18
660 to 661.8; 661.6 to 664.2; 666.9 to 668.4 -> 0.03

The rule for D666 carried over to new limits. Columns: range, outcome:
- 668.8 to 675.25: 17.5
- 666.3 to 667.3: 13.3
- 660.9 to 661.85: 13.7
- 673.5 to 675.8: 12.8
